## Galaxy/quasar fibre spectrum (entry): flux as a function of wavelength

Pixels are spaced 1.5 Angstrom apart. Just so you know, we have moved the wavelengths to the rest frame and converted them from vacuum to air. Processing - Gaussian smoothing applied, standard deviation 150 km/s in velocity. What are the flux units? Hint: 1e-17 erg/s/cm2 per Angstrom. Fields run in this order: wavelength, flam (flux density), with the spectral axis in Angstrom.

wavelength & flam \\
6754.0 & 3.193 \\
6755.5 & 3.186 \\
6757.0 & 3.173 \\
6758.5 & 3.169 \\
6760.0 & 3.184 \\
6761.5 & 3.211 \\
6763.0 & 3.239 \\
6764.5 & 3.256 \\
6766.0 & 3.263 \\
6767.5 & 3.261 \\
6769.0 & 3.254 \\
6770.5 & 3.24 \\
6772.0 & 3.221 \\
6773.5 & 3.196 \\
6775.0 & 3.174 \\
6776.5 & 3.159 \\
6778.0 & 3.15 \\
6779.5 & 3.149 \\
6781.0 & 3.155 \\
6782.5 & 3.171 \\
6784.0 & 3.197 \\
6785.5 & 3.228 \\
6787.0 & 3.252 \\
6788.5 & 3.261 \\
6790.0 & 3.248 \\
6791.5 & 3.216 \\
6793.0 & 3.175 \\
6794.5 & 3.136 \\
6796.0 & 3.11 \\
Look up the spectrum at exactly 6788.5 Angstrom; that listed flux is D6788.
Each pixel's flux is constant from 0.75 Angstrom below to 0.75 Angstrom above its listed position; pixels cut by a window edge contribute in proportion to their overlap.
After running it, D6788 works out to 3.261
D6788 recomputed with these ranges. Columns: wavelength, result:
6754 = 3.193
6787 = 3.252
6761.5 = 3.211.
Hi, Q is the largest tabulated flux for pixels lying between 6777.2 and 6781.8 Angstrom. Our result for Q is 3.155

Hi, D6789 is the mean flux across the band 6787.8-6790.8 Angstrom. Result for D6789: 3.25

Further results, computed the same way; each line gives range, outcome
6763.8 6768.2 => 3.26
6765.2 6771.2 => 3.25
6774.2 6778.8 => 3.16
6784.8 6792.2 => 3.24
